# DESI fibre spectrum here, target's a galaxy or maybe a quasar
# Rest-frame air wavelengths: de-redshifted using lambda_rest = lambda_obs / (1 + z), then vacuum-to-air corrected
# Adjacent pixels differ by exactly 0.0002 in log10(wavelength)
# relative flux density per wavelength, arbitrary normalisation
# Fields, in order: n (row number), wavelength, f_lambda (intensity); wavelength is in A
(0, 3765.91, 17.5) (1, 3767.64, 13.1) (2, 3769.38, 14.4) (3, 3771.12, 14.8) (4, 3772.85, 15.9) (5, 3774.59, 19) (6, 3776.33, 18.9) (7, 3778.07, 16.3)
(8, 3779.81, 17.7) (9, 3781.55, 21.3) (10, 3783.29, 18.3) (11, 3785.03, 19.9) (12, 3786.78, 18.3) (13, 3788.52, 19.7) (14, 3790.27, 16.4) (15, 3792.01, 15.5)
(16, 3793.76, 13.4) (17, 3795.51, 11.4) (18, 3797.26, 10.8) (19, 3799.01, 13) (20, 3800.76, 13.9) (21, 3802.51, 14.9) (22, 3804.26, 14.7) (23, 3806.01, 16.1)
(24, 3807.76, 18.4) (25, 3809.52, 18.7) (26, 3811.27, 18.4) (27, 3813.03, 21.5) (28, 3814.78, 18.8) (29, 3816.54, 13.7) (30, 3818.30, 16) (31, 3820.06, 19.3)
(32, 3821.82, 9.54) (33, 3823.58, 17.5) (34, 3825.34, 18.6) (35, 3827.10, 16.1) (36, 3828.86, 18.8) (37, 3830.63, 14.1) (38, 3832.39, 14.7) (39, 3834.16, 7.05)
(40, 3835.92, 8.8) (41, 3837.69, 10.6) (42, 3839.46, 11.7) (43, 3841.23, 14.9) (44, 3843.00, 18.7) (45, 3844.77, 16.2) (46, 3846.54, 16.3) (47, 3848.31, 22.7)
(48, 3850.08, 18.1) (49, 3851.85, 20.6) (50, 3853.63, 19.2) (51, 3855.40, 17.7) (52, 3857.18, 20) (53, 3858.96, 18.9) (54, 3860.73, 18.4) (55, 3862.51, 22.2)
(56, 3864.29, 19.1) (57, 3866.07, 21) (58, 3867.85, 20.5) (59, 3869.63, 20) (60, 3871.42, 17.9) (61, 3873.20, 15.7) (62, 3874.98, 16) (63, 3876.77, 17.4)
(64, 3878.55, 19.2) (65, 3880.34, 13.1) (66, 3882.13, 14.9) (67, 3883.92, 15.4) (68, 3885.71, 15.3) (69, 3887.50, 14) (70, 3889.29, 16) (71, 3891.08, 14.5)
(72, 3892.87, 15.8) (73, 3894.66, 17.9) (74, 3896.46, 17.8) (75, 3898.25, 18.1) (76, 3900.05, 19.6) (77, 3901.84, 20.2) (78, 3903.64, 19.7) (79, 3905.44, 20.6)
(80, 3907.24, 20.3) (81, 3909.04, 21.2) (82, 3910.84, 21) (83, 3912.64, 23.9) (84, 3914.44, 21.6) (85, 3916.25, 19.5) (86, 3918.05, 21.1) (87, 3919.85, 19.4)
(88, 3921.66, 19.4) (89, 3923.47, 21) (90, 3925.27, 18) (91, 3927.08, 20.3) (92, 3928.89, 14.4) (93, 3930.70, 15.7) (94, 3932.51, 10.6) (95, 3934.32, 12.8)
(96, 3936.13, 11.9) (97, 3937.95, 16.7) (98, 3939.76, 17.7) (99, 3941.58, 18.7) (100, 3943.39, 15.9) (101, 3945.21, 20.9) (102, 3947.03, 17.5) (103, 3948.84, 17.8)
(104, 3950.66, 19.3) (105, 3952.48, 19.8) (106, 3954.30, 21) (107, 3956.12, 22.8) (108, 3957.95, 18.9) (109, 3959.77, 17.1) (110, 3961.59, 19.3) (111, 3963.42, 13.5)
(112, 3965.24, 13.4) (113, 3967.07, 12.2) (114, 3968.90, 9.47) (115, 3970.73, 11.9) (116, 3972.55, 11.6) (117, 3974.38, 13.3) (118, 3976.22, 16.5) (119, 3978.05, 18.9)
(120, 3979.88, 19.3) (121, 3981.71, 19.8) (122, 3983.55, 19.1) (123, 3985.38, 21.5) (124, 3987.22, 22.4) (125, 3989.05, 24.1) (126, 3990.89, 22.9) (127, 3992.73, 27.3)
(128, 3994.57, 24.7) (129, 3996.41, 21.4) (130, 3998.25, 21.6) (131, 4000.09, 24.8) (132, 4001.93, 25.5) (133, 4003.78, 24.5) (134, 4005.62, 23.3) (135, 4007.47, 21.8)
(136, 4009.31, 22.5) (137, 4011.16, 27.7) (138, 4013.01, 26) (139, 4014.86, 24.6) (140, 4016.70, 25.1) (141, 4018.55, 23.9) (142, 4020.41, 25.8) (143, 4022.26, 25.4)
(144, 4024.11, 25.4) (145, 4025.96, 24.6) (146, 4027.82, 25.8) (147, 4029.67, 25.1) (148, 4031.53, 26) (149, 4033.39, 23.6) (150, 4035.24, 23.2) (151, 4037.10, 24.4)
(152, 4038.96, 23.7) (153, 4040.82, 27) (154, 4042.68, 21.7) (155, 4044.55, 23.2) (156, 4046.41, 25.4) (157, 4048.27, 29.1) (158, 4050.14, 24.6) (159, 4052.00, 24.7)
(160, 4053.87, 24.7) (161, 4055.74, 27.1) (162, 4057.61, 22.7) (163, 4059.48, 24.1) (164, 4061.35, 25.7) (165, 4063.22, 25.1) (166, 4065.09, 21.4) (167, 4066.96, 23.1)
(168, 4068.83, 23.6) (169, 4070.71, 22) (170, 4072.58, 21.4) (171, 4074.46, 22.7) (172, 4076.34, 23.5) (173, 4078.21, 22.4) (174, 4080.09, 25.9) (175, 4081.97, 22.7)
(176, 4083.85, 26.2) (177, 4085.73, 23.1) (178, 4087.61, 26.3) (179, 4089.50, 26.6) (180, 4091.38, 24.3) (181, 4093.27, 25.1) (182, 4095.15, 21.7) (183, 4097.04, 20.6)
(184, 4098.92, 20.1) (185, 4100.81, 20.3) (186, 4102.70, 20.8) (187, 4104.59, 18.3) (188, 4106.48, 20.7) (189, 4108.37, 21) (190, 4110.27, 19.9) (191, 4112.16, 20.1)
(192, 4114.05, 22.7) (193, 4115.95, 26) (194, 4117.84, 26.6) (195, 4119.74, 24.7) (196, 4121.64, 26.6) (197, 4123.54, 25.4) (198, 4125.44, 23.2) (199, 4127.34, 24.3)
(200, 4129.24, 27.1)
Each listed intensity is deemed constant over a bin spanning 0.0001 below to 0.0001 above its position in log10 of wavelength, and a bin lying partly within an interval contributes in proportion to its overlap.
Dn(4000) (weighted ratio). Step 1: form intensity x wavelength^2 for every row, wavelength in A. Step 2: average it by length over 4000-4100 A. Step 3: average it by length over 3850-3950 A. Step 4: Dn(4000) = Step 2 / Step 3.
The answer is 1.4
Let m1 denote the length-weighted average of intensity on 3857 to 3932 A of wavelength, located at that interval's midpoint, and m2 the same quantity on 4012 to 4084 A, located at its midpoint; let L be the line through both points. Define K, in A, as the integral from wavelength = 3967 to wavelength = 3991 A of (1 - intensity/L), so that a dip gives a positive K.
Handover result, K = 4.88 A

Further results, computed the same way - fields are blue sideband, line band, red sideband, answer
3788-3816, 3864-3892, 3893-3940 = 1.2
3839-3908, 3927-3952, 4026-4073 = 4.9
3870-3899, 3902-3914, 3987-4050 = -2.3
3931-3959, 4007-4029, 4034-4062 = -2.3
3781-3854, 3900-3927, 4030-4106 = -2.1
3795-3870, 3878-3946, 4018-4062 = 6.9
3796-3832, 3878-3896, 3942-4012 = 2.1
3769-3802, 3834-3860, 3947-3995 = 0.9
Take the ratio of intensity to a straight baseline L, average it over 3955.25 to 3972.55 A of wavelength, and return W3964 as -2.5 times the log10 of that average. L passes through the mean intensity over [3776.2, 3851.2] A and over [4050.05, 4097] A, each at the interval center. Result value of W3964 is 0.33 mag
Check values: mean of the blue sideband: 16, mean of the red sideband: 24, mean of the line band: 15.2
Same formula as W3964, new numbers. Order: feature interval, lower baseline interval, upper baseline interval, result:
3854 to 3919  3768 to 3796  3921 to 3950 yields -0.100 mag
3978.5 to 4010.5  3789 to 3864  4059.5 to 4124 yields -0.107 mag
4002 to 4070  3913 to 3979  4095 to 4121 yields -0.246 mag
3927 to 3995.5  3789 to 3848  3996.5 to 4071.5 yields 0.210 mag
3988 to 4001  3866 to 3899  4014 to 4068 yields -0.069 mag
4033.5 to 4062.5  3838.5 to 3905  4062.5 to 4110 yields -0.136 mag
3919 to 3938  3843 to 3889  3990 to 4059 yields 0.248 mag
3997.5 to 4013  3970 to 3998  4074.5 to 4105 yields -0.180 mag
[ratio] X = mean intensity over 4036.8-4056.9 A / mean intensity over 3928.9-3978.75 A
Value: 1.6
